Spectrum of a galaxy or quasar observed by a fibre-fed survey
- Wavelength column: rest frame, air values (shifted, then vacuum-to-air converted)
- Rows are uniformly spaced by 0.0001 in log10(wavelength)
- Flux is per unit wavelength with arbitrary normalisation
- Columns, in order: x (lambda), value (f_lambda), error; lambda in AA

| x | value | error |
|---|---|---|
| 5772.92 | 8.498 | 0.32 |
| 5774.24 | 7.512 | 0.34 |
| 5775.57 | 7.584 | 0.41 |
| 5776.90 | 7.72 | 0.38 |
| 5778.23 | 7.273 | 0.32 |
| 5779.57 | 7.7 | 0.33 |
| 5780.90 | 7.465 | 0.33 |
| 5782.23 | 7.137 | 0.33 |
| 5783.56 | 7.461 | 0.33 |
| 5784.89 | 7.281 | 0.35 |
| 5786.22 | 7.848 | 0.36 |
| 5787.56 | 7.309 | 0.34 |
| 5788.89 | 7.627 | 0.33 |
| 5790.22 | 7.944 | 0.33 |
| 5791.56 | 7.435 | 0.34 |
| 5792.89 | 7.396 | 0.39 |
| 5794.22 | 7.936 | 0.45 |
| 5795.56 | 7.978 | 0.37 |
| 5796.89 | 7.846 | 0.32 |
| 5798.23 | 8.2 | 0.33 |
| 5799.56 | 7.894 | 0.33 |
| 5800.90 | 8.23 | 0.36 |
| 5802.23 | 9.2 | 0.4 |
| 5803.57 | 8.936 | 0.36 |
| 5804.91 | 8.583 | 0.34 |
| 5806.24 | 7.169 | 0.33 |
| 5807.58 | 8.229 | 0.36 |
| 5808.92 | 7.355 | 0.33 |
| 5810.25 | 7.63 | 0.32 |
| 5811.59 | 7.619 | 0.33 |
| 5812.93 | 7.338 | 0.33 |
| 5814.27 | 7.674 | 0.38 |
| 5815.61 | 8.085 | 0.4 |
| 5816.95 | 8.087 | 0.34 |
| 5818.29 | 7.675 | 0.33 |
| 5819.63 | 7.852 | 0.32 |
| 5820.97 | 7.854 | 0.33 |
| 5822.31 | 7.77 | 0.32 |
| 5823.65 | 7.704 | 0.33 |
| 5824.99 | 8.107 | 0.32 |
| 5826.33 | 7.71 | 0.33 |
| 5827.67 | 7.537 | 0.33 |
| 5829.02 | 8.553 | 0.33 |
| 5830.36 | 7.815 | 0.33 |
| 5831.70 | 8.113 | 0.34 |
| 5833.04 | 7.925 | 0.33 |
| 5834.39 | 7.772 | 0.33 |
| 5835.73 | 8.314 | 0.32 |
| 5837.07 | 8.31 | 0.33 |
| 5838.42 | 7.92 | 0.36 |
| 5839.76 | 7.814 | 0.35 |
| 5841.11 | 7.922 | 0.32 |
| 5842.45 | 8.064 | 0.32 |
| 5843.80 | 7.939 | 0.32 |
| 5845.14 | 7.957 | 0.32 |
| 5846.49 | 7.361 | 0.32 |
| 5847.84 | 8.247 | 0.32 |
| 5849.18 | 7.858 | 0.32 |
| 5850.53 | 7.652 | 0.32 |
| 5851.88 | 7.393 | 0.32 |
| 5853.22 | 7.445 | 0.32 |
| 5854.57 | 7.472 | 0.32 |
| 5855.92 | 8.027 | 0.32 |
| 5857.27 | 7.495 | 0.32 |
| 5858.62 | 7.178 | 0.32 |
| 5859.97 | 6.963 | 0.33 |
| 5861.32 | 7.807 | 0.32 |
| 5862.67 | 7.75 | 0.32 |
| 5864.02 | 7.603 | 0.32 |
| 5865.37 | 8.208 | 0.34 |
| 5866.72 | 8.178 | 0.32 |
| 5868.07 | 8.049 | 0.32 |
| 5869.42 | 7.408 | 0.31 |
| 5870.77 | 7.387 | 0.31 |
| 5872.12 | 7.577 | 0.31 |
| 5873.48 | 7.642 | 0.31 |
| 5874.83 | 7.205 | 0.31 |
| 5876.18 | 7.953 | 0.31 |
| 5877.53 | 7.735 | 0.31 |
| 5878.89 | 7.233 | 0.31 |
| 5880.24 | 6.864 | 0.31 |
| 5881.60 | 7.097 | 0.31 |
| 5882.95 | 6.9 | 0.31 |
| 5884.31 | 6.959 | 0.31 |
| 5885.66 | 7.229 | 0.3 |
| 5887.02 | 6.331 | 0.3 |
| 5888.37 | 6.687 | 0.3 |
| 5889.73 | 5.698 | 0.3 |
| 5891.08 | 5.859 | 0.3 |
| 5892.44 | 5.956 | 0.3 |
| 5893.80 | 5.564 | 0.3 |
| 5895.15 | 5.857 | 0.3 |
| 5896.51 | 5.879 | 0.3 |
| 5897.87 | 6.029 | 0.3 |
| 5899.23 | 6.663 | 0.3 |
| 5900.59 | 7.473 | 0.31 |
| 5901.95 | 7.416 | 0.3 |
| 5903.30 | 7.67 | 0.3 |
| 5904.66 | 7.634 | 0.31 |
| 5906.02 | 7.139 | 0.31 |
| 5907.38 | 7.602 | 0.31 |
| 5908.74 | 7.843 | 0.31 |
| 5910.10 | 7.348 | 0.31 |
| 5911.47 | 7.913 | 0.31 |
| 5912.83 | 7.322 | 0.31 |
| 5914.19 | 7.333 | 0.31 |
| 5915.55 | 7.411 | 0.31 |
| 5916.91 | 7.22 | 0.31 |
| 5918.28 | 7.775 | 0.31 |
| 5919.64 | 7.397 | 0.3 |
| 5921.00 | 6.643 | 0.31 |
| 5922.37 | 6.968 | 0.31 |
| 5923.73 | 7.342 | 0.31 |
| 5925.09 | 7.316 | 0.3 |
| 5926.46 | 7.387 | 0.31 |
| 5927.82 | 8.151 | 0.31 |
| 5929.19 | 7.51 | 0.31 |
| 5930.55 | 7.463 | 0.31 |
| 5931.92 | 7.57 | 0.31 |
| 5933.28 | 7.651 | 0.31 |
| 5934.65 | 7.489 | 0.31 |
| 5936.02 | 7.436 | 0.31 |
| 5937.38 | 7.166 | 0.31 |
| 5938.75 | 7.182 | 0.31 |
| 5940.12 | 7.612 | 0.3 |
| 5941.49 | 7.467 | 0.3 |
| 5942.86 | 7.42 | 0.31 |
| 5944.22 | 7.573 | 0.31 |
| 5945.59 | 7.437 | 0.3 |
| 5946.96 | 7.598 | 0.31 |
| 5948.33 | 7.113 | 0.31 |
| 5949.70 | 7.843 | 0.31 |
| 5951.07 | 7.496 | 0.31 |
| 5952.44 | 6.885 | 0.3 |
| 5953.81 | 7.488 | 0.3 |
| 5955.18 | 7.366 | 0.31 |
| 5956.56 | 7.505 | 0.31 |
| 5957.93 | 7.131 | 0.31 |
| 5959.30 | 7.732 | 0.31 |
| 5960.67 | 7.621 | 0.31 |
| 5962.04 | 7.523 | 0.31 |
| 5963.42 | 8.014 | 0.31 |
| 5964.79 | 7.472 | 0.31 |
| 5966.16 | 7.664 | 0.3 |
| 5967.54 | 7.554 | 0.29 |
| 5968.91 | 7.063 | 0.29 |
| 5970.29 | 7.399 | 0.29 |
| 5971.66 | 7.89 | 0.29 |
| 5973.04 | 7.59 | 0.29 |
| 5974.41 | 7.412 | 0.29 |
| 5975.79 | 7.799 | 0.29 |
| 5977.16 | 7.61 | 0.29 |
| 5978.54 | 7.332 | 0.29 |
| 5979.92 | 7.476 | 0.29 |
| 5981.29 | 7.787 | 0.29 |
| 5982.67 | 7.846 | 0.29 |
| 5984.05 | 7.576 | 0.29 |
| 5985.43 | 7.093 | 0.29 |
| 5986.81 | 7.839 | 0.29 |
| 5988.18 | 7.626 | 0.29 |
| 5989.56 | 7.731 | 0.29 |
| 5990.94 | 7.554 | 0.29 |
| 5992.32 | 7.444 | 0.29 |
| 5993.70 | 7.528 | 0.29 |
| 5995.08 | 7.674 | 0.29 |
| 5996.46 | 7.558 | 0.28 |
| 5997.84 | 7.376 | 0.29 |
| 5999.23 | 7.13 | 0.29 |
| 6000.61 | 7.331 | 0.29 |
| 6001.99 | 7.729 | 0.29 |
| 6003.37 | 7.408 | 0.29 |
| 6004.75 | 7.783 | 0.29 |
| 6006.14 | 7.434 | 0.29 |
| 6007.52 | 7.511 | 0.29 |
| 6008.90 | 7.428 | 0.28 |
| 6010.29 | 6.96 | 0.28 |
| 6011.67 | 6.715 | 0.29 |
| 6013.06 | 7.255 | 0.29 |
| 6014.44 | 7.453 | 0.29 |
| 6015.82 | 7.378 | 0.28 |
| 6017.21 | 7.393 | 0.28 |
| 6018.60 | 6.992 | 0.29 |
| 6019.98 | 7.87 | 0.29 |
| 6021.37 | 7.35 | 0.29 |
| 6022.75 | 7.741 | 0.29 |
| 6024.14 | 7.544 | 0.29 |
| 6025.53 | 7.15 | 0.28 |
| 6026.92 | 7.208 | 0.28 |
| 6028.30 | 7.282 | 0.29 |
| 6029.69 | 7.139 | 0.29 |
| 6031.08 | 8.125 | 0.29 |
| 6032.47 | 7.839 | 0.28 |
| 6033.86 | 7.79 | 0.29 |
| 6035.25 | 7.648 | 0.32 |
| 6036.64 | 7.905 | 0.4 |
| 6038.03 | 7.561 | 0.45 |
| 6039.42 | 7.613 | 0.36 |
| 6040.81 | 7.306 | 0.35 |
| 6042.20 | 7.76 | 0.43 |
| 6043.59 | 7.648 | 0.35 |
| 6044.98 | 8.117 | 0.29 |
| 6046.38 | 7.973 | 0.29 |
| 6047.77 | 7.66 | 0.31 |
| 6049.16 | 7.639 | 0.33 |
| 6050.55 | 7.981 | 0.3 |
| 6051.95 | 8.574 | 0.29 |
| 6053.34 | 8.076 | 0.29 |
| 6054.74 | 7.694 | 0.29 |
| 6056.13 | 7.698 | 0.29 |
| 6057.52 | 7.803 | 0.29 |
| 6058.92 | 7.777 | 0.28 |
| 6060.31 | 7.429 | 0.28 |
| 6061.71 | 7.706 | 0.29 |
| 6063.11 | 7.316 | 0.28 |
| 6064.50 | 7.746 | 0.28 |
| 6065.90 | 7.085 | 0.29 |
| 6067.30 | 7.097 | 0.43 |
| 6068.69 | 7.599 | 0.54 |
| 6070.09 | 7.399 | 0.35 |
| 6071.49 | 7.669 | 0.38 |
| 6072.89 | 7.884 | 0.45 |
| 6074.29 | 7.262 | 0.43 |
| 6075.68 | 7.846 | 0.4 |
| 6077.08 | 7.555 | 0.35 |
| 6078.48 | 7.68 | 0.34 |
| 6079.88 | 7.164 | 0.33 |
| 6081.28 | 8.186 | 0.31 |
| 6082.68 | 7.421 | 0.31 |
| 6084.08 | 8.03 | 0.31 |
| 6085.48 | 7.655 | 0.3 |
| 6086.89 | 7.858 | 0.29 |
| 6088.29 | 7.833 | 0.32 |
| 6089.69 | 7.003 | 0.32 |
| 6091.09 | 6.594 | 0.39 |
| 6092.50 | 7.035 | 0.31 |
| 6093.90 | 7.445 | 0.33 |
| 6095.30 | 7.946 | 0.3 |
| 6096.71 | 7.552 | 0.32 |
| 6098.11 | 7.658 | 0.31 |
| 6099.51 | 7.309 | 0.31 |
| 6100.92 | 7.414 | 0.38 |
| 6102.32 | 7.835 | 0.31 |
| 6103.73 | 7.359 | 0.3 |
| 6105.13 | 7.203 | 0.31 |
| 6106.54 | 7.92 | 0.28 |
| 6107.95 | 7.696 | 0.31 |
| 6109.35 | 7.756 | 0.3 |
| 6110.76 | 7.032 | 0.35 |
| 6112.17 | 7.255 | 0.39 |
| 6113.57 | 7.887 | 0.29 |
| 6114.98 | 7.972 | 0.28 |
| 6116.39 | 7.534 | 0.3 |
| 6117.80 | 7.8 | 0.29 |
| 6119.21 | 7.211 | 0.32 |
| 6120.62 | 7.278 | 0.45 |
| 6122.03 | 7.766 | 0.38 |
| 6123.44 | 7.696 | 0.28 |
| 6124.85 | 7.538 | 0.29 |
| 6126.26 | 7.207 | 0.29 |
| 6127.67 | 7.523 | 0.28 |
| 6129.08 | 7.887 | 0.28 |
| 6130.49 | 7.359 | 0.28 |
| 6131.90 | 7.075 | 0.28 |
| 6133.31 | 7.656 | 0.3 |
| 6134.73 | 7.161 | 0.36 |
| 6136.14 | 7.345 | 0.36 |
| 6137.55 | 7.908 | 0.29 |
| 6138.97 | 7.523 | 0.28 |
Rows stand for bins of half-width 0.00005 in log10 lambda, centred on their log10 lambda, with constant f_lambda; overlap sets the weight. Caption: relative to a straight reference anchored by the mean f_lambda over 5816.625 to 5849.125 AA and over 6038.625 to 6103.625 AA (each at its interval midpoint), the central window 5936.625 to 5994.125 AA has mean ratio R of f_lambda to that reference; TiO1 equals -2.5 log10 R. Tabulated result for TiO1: 0.035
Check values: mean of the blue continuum 7.93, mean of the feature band 7.51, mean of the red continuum 7.62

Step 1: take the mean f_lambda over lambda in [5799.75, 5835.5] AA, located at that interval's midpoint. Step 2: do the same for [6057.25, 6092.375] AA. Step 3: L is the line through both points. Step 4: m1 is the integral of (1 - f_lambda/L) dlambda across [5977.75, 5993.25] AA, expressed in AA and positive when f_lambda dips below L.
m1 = 0.21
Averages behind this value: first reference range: 7.95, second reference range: 7.53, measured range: 7.57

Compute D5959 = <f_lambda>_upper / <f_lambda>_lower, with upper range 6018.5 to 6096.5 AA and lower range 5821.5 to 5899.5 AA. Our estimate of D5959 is 1.03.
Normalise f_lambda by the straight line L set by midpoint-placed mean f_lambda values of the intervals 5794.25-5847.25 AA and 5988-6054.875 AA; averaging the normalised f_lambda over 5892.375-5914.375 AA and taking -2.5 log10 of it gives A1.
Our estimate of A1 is 0.12 mag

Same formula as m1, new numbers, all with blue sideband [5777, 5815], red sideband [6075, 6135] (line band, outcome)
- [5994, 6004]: 0.2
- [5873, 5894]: 2.4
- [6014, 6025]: 0.2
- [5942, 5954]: 0.4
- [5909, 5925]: 0.7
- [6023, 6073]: -0.5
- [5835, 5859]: -0.2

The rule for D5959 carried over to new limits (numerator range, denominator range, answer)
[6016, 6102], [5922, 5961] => 1.02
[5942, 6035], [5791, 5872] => 0.95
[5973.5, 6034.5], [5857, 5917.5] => 1.05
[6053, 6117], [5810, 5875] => 0.97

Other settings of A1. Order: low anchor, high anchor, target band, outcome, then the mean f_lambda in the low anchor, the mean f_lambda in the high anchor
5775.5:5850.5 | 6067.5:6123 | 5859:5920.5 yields 0.086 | 7.84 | 7.55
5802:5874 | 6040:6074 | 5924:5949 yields 0.042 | 7.83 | 7.69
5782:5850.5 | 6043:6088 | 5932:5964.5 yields 0.044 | 7.88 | 7.69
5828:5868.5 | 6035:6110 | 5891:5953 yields 0.077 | 7.83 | 7.62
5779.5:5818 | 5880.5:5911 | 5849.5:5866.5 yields -0.062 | 7.81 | 6.77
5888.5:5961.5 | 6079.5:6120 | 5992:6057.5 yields -0.024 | 7.22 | 7.54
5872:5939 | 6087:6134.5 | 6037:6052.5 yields -0.060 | 7.13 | 7.49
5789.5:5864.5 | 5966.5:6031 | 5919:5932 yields 0.038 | 7.85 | 7.46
